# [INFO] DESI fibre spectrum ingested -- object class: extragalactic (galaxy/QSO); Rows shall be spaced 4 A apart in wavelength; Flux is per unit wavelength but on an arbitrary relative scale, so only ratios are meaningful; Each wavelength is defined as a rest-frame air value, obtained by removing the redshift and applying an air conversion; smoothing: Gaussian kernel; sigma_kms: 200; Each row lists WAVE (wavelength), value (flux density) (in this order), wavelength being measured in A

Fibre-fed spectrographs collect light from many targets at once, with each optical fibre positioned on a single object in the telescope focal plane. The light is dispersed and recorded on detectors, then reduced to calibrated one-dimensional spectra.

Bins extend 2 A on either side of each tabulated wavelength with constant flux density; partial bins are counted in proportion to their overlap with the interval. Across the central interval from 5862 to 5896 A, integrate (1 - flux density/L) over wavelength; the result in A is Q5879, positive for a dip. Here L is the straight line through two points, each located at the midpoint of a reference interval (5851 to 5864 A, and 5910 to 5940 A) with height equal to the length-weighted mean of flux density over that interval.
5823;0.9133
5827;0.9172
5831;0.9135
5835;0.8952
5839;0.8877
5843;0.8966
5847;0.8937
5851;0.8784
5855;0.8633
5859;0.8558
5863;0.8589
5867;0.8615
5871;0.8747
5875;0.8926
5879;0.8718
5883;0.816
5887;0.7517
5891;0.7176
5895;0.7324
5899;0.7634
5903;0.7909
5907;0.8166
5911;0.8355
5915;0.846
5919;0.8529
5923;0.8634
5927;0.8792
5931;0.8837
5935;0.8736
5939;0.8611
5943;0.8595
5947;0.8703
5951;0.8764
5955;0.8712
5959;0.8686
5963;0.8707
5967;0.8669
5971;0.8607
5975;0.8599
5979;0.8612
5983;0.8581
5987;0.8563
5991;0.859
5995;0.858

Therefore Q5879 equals 1.6 A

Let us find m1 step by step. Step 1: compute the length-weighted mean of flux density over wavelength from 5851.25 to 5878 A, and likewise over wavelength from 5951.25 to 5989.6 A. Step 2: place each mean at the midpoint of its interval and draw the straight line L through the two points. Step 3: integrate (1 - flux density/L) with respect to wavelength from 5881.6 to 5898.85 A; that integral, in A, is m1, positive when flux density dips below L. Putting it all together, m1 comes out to 2.27 A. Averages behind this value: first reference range 0.869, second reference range 0.864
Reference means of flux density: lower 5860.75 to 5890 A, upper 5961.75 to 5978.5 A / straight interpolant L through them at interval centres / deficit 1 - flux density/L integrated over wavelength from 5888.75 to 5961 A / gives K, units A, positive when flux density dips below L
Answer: 1.5 A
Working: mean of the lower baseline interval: 0.842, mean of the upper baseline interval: 0.864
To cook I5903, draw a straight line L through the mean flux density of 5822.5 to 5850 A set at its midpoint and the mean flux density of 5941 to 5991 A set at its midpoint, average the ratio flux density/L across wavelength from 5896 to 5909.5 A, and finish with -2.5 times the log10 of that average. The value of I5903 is 0.123 mag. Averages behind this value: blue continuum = 0.901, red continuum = 0.865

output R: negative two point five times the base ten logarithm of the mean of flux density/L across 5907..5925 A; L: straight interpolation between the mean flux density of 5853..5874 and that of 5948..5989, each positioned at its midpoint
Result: 0.02 mag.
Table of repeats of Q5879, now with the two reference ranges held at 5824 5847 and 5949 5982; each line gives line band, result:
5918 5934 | 0.11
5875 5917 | 4.11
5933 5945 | 0.13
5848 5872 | 0.78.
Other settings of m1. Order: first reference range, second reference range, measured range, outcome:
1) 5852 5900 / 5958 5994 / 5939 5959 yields -0.4 A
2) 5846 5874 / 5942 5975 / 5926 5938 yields -0.1 A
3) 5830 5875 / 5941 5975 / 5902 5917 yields 0.8 A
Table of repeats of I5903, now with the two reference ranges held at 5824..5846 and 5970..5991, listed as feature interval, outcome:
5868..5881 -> 0.02 mag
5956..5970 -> -0.01 mag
